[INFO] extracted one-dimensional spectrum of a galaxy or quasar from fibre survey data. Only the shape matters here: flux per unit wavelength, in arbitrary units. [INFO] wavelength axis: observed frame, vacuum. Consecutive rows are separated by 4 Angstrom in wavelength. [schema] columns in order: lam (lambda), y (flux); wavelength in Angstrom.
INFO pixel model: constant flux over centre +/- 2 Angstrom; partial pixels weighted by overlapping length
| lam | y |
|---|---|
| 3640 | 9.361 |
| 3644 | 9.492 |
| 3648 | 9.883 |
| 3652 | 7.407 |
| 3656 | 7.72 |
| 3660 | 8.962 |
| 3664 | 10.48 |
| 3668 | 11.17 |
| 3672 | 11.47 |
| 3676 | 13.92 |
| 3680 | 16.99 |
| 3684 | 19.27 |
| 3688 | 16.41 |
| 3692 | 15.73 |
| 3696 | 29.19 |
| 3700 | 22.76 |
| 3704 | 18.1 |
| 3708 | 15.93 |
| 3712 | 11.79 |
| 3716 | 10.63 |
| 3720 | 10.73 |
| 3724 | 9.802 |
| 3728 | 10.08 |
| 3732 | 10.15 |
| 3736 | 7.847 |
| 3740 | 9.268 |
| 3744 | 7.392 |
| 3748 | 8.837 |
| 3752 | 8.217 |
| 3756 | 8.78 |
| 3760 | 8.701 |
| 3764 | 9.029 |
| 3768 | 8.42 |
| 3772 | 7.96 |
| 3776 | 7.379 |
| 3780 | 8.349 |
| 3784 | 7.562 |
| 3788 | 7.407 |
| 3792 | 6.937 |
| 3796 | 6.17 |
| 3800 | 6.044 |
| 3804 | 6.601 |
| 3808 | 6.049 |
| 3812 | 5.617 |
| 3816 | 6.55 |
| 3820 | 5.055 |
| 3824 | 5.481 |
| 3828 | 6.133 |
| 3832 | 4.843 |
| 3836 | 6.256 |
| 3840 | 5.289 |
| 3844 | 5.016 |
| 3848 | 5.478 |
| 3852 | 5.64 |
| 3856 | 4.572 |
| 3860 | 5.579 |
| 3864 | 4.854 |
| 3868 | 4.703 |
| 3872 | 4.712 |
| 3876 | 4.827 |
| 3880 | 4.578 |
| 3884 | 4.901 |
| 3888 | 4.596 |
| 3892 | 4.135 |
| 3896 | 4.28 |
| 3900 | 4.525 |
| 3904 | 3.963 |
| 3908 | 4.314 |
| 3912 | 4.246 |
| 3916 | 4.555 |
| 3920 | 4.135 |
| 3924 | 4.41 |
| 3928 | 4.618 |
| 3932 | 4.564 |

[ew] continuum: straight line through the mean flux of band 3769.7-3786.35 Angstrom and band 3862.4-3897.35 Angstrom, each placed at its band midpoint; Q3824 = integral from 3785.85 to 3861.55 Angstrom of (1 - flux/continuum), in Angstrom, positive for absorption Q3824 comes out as 6.4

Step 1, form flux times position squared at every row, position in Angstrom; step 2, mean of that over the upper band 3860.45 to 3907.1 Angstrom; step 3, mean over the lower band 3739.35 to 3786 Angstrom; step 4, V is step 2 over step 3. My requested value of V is 0.59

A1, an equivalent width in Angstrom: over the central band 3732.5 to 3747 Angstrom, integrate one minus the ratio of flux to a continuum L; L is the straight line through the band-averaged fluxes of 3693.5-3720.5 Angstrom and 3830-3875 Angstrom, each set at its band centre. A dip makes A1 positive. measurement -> 6.15 Angstrom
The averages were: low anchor 17.3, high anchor 5.17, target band 8.42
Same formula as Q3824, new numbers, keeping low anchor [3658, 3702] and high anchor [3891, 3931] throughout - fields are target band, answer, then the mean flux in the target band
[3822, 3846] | 7.95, 5.5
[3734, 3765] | 9.90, 8.49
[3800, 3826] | 9.50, 5.9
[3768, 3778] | 3.10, 7.82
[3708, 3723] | 2.78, 11.6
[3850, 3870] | 5.33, 5.07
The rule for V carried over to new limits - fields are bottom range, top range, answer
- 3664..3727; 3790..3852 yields 0.41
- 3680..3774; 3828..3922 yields 0.42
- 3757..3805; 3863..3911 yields 0.63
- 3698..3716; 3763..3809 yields 0.46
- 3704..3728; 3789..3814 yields 0.54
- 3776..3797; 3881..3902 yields 0.65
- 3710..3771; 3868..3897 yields 0.53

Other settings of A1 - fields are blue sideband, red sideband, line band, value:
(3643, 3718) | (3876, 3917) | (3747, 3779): 6.21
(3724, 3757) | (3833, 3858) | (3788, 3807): 1.23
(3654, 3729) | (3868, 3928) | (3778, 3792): 3.13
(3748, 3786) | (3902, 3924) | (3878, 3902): 1.91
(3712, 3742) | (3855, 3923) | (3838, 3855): 1.84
